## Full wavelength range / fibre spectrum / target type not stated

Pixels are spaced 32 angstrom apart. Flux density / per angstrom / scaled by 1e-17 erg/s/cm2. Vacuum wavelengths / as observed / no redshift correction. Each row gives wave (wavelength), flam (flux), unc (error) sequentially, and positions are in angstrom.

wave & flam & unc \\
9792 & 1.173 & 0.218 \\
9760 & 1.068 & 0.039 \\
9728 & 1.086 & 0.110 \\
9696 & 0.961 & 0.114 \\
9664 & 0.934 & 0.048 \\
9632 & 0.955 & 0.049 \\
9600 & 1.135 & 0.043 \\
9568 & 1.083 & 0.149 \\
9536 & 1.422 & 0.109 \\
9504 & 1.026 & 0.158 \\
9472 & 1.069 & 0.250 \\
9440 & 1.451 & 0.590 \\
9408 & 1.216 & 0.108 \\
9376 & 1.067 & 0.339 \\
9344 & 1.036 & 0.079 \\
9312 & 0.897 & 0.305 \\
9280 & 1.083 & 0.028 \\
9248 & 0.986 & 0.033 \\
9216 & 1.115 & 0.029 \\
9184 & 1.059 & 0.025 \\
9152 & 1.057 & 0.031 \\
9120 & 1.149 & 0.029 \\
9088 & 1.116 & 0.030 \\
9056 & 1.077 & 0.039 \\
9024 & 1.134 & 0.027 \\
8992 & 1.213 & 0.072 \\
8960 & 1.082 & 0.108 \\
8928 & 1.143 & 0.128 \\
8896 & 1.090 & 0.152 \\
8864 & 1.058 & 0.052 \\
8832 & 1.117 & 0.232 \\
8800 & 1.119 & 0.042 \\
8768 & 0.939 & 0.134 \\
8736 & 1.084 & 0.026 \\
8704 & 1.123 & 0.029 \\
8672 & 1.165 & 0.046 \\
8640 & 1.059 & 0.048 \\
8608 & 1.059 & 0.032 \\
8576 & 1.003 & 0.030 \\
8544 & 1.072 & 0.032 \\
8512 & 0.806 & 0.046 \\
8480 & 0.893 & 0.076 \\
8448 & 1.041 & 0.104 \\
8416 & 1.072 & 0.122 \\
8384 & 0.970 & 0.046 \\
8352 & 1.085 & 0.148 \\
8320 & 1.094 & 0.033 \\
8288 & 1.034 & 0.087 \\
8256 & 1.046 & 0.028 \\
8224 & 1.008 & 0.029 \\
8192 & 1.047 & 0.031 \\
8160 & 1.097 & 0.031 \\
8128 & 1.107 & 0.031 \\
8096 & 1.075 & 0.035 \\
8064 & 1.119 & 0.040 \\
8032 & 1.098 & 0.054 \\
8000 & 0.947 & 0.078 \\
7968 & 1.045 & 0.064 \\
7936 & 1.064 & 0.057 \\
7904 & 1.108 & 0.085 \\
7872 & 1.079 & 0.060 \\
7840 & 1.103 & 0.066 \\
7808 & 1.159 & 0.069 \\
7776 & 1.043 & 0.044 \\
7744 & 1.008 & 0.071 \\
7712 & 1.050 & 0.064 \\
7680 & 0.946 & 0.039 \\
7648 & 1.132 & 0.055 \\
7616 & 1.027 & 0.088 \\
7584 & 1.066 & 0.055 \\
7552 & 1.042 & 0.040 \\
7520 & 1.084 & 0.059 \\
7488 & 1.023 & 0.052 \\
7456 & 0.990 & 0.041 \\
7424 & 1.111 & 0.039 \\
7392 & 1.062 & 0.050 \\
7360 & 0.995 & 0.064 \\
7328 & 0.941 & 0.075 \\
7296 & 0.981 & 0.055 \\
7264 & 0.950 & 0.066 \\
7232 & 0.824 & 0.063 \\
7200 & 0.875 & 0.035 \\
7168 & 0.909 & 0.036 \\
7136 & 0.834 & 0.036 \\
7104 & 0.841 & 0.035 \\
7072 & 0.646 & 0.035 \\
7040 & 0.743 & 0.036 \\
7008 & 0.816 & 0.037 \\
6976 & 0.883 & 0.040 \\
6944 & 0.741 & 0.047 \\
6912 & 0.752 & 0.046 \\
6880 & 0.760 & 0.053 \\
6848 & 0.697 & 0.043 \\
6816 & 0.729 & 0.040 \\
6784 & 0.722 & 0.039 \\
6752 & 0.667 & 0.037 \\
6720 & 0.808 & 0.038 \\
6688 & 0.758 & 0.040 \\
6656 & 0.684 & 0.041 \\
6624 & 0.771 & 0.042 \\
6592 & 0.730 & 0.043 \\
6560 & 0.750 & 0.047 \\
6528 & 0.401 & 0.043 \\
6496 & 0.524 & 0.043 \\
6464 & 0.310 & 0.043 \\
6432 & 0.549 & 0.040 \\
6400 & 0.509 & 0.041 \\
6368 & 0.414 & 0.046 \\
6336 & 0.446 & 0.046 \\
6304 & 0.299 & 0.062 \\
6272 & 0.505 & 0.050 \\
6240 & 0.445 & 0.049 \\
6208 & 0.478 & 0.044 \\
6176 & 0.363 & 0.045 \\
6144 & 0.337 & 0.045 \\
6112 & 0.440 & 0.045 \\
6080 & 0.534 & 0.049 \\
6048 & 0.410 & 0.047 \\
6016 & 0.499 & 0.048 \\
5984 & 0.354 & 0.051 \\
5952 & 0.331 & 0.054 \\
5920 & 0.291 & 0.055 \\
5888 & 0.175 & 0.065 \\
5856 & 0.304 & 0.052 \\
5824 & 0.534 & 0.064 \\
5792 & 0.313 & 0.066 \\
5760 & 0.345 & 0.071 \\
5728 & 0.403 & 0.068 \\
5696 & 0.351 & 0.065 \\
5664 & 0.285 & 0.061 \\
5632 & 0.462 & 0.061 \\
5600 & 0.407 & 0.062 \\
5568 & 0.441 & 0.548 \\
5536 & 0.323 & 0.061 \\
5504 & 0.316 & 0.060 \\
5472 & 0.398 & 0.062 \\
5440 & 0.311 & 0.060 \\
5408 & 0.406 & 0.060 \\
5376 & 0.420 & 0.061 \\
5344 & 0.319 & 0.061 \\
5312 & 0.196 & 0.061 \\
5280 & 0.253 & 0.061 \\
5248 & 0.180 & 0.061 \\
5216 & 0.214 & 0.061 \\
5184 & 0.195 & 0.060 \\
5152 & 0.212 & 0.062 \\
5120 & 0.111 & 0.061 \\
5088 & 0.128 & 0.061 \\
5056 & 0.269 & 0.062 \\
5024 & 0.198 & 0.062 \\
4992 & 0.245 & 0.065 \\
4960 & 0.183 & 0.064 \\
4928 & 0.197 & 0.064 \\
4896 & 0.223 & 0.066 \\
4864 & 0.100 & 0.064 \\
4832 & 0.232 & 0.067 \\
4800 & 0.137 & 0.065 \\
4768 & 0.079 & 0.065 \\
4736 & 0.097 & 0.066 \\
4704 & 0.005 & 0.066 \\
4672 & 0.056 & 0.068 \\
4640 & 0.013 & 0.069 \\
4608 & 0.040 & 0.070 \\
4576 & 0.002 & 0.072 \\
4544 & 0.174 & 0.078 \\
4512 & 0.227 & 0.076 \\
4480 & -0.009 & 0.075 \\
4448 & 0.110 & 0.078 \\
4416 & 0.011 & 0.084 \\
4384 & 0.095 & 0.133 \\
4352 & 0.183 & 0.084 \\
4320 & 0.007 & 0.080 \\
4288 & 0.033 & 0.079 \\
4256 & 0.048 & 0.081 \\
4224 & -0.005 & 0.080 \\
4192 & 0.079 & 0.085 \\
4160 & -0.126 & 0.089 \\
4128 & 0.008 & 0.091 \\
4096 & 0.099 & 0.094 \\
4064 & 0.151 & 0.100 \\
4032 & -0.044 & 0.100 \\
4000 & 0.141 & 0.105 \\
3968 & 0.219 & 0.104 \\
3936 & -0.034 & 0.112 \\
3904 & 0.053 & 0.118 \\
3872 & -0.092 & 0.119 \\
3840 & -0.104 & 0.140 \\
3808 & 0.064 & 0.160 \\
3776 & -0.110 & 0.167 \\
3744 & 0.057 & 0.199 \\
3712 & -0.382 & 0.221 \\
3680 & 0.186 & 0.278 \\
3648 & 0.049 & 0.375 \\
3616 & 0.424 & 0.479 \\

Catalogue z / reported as 0.64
